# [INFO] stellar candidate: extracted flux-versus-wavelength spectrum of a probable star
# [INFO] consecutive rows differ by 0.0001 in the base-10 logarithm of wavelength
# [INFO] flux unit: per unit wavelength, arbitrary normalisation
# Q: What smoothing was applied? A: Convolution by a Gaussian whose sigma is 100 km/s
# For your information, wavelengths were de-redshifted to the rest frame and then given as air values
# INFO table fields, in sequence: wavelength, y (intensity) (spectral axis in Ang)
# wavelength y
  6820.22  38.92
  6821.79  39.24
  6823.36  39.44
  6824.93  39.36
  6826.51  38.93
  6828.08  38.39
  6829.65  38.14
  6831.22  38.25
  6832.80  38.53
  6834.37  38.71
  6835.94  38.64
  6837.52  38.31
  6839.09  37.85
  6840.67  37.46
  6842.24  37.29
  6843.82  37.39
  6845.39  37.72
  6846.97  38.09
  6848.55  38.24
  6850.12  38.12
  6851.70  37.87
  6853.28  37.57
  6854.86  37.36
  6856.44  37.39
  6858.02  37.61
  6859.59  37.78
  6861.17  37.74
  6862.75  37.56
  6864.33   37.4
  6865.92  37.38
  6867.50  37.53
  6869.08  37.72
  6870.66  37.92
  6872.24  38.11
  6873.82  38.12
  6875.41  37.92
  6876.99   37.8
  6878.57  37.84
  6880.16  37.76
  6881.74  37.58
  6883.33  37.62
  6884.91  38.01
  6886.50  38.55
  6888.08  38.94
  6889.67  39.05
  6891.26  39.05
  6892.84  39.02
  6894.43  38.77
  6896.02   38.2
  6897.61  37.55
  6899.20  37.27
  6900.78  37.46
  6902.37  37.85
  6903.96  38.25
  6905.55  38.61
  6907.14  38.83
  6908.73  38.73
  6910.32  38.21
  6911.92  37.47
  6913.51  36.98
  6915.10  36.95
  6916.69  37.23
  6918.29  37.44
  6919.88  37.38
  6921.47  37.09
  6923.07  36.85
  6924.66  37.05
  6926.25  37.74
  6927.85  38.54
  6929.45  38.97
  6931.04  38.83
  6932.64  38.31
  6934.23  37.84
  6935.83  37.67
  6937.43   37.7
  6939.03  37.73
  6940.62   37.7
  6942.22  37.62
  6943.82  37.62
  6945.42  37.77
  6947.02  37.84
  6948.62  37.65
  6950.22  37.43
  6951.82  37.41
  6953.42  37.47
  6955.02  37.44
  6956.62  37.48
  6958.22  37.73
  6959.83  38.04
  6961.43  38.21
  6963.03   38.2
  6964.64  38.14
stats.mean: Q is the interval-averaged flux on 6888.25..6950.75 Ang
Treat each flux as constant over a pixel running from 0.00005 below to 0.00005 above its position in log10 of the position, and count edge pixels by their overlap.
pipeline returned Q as 37.9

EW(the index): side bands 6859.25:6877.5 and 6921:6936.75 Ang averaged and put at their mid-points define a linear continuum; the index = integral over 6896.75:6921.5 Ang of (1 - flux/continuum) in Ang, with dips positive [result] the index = 0.08 Ang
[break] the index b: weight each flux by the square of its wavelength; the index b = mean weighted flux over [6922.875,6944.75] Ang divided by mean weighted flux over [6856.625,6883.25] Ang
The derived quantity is 1.0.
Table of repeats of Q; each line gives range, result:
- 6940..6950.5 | 37.7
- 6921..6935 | 37.9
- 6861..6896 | 38.1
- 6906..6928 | 37.6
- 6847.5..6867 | 37.7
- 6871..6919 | 38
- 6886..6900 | 38.5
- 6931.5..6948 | 37.8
